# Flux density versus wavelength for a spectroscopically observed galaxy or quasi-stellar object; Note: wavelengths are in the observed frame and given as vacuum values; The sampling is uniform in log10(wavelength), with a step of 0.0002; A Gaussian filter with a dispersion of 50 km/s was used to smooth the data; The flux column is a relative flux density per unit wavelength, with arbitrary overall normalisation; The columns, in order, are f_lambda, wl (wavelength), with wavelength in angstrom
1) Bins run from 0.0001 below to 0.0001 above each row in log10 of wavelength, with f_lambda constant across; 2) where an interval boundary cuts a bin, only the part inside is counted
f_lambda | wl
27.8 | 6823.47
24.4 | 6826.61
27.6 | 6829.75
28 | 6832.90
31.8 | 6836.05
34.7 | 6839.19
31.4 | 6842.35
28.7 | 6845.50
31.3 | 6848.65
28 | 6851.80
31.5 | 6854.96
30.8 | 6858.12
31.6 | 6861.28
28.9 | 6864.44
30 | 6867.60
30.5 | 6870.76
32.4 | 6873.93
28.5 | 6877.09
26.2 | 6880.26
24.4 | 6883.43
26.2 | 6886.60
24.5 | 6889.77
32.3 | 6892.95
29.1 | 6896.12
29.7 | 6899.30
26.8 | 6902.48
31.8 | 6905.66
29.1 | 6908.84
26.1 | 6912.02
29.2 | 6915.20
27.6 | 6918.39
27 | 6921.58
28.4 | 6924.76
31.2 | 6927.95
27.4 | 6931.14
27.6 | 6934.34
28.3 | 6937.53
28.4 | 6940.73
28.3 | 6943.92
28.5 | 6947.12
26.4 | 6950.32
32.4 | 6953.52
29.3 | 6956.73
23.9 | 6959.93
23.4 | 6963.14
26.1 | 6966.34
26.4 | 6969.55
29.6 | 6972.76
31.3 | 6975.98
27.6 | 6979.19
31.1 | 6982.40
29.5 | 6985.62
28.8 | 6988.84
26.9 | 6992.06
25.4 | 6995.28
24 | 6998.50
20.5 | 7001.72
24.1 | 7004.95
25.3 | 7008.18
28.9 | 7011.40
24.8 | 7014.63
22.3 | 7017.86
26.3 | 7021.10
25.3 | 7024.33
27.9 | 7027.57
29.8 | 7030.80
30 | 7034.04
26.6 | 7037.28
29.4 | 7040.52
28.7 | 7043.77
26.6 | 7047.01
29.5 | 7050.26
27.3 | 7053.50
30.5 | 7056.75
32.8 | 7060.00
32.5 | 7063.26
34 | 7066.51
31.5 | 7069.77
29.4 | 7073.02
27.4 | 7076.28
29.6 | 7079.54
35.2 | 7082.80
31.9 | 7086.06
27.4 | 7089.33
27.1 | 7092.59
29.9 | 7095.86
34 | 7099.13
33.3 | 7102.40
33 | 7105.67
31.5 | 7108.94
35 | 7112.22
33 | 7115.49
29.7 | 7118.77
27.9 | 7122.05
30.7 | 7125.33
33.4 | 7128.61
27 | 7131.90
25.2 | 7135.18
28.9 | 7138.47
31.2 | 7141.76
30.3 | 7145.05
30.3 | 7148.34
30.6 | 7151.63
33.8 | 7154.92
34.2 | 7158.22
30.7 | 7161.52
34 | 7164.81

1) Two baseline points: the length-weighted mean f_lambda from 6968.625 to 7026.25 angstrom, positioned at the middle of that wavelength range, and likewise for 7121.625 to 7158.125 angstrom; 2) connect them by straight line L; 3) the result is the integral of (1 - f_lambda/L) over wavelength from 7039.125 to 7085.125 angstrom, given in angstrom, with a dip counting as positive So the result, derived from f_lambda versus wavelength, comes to -3.5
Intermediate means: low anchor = 26.6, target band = 30.3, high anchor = 30.2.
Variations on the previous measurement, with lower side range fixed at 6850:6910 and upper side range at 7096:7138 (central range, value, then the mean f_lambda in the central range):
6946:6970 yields 2.2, 27.1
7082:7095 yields 0.3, 30.1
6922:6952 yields 1.3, 28.2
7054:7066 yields -0.4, 31.7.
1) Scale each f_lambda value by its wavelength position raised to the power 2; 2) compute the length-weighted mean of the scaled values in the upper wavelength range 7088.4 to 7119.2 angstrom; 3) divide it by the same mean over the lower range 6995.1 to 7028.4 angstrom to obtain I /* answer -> 1.3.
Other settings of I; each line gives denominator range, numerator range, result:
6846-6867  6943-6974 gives 0.93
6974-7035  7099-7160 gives 1.20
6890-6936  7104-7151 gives 1.13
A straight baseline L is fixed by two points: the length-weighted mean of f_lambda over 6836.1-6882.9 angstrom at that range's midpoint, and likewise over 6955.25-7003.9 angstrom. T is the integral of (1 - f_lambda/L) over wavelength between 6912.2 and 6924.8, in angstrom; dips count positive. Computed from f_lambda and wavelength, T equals 0.4 angstrom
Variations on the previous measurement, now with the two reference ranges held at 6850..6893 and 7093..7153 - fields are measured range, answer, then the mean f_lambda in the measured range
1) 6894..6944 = 1.17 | 28.6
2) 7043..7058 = 0.87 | 28.5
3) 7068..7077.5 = 0.25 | 29.6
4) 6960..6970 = 1.56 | 25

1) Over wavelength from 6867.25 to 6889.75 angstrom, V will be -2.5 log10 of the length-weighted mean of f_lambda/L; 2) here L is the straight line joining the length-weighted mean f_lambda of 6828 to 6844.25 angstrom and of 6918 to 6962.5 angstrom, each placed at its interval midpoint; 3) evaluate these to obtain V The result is 0.061 mag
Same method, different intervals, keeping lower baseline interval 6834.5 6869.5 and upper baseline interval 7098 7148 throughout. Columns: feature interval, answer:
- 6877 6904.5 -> 0.122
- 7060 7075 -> -0.034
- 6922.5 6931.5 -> 0.062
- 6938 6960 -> 0.086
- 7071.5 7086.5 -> 0.009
